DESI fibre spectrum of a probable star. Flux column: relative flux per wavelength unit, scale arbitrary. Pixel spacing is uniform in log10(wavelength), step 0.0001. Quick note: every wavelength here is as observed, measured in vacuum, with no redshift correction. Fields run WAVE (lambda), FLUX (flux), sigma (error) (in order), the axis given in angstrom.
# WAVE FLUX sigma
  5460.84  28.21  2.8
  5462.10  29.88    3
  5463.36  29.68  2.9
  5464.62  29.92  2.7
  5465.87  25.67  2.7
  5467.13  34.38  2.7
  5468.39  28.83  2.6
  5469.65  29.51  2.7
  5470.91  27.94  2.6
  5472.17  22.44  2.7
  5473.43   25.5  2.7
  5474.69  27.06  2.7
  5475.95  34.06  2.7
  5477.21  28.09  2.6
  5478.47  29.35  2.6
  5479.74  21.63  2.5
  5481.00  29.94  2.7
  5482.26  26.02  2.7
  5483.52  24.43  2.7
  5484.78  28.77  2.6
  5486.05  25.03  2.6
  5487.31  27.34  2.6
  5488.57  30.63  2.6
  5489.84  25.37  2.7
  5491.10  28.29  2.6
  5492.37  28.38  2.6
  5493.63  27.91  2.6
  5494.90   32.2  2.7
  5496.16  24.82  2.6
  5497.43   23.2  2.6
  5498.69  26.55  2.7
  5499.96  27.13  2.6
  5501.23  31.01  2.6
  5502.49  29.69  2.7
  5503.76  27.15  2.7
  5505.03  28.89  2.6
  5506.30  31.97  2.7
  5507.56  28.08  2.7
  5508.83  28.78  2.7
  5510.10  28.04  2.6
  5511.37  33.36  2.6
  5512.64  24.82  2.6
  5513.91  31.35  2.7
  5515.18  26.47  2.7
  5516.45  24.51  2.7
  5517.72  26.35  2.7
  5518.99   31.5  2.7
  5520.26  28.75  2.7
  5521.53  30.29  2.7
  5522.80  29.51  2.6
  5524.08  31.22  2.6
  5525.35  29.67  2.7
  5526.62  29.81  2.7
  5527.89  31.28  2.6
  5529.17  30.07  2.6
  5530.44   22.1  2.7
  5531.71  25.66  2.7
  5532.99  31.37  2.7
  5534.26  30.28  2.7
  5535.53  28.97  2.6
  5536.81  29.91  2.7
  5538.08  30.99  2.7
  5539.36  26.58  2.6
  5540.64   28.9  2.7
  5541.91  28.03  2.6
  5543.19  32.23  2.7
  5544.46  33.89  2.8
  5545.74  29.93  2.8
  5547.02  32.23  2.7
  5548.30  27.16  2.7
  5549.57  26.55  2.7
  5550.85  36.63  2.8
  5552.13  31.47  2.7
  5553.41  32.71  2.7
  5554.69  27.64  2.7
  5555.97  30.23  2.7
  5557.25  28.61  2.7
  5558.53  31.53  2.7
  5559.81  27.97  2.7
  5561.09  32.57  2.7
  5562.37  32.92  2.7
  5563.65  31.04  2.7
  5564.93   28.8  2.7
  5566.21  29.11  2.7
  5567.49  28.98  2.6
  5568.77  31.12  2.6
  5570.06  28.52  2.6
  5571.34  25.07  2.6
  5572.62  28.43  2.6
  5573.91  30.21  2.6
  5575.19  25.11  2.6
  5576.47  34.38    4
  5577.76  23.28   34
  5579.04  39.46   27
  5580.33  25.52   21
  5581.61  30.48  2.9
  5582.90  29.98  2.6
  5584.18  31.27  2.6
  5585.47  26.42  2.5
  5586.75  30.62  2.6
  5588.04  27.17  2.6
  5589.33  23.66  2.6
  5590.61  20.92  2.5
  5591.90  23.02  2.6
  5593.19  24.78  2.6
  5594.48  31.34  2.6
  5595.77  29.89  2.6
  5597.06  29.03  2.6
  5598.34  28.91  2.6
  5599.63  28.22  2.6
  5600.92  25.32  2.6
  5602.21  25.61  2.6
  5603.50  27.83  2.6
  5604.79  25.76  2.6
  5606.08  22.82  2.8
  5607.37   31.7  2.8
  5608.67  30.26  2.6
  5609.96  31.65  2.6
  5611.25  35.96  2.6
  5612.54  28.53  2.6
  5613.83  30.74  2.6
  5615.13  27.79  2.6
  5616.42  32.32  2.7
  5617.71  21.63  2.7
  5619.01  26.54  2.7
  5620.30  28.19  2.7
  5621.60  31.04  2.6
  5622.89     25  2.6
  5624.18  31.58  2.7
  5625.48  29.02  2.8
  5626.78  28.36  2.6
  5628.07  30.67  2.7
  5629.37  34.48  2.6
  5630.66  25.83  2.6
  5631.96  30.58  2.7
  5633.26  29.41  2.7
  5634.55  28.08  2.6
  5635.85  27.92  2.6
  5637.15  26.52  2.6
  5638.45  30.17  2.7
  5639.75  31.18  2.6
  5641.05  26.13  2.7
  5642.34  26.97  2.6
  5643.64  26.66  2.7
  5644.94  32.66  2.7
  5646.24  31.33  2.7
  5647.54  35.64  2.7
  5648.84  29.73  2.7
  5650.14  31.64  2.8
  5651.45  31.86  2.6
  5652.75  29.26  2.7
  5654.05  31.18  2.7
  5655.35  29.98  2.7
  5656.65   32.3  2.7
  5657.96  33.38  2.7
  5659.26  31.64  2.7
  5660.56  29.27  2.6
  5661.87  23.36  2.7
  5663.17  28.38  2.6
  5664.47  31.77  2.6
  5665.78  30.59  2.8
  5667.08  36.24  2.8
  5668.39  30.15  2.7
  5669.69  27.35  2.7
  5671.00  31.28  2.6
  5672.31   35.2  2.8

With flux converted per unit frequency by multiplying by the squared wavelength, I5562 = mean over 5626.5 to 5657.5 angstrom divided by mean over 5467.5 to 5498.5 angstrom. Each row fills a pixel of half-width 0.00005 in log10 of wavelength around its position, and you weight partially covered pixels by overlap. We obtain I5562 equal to 1.16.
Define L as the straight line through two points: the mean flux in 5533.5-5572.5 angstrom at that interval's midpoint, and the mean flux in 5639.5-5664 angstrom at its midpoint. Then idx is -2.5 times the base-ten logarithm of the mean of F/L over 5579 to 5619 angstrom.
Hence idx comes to 0.07 mag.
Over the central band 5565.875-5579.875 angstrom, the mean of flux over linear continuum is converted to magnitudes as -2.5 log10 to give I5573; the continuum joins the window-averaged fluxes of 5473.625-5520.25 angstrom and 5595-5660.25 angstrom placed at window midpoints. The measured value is -0.02 mag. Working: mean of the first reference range 28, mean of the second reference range 29.4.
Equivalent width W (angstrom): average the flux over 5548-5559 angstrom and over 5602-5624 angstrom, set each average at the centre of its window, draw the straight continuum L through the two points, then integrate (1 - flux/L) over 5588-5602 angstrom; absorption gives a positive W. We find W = 1.2 angstrom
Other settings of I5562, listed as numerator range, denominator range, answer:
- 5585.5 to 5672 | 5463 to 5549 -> 1.07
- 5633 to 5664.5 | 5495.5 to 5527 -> 1.10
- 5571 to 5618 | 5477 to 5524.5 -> 1.04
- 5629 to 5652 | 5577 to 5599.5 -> 1.08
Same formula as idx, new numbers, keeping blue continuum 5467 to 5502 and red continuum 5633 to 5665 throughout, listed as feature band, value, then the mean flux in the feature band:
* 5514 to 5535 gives -0.02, 28.8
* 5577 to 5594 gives 0.06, 27.5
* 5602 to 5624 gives 0.03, 28.6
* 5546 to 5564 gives -0.08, 30.6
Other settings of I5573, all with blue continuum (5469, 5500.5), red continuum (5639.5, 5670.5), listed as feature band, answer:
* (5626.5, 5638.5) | 0.03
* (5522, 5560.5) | -0.06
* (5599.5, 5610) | 0.08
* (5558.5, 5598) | 0.01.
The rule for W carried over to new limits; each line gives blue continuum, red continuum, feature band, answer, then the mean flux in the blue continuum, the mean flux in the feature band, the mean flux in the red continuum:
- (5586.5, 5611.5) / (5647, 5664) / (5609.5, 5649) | -0.4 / 27.5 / 29.4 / 30.6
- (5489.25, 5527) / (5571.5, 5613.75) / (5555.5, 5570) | -0.9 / 28.5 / 30.2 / 28.4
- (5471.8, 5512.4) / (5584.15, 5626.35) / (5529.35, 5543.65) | -0.4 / 27.9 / 28.6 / 28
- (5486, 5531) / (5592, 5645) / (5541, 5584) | -2.3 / 28.4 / 30.1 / 28.6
